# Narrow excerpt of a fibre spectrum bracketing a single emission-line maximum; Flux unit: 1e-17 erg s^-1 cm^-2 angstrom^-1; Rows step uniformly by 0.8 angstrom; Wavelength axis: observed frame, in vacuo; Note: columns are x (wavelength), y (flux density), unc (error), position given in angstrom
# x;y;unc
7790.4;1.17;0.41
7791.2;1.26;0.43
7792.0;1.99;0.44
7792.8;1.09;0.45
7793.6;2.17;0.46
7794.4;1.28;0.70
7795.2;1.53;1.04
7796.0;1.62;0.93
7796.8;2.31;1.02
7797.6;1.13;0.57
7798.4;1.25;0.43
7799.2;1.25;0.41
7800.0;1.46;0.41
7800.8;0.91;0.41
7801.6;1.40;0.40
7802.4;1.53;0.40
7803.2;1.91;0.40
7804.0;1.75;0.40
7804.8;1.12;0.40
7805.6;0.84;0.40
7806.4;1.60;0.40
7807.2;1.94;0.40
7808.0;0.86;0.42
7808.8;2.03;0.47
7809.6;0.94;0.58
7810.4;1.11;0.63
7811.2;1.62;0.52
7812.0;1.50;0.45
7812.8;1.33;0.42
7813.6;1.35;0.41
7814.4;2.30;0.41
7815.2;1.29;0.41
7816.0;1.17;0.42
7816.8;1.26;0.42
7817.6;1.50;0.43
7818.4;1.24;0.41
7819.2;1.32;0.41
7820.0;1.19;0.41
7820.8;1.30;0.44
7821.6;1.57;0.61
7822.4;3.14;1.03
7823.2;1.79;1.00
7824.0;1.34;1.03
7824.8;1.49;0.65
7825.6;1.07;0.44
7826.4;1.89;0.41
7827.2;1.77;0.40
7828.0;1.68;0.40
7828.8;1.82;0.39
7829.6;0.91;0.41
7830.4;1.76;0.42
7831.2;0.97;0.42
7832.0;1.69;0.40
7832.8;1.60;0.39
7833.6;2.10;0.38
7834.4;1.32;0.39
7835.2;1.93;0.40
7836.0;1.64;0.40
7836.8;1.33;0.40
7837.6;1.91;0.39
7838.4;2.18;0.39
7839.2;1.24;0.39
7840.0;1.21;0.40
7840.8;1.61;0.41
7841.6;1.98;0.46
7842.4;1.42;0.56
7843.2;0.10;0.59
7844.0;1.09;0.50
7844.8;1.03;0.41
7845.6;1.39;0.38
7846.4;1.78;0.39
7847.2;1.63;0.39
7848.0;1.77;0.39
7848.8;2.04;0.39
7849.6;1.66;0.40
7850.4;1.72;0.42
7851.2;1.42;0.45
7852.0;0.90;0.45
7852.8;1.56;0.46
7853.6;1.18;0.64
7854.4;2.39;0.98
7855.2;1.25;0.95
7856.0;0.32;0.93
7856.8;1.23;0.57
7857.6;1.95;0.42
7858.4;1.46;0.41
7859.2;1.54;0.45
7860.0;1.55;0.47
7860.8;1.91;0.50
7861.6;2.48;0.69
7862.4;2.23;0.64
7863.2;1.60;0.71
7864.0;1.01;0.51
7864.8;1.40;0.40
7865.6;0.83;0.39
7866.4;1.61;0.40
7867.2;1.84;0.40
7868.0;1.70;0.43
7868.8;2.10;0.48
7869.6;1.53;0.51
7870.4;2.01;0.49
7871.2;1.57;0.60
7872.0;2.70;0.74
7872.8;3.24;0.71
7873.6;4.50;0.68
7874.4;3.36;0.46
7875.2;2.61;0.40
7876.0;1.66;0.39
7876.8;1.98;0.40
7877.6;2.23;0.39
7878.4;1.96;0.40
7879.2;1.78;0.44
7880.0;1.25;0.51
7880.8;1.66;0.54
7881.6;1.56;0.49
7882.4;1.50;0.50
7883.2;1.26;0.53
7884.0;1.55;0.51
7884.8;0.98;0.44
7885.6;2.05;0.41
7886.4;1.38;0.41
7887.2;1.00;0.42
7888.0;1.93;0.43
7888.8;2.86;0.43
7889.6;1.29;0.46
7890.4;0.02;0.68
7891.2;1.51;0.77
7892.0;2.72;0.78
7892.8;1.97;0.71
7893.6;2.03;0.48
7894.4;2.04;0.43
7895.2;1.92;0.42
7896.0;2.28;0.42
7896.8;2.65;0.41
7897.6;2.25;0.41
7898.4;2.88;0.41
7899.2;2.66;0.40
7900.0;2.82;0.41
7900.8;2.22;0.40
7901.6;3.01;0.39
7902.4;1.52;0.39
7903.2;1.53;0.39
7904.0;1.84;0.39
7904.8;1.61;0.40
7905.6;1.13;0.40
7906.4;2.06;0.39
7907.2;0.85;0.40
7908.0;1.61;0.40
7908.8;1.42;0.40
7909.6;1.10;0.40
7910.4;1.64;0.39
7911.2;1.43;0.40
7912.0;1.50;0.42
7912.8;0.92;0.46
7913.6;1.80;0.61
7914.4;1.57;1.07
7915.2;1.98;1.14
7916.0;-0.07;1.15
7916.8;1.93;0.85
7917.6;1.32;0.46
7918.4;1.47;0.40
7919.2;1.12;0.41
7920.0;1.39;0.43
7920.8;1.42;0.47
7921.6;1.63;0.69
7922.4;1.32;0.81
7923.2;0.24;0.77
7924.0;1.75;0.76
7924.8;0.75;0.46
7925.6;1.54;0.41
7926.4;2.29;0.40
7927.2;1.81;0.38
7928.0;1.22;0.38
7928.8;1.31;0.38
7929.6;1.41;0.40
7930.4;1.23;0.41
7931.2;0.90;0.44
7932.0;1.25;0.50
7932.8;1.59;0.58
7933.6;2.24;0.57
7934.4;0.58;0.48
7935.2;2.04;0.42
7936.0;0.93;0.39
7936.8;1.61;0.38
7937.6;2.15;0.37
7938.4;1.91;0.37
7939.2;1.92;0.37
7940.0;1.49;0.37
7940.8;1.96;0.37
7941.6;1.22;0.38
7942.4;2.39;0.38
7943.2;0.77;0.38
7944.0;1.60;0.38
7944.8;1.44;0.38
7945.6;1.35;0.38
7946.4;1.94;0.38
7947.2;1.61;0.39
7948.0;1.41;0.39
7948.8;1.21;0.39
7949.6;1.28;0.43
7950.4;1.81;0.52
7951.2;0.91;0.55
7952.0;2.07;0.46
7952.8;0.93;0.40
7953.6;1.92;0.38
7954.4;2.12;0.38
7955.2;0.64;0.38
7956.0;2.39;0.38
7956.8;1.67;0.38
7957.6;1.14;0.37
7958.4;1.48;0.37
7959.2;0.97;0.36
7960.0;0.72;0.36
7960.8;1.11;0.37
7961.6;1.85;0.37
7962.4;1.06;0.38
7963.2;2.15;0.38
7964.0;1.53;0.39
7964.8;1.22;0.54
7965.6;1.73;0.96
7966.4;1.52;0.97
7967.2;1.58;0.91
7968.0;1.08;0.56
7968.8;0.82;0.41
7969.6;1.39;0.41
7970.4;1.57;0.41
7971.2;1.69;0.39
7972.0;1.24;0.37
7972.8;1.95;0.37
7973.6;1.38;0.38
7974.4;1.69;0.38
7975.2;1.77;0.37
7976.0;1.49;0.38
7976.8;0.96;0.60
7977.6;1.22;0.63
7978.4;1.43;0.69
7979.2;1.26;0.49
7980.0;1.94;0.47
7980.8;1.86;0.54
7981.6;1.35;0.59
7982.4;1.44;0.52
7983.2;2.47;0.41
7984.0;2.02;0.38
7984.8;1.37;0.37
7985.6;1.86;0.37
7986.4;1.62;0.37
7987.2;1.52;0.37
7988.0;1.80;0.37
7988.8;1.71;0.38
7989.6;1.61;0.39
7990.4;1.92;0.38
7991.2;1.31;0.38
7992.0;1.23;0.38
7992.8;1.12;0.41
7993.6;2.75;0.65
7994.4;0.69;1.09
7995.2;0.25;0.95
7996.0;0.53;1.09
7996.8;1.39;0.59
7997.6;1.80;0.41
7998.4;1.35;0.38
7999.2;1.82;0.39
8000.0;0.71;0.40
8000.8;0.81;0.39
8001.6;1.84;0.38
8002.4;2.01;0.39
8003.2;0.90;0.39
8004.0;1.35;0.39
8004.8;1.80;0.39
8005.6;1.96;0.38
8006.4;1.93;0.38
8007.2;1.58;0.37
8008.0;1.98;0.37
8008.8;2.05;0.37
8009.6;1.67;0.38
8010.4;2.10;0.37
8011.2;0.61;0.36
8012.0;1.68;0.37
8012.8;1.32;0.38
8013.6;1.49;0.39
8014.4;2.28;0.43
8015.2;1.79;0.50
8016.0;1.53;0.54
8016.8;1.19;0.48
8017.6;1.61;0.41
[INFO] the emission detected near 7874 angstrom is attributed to H-alpha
